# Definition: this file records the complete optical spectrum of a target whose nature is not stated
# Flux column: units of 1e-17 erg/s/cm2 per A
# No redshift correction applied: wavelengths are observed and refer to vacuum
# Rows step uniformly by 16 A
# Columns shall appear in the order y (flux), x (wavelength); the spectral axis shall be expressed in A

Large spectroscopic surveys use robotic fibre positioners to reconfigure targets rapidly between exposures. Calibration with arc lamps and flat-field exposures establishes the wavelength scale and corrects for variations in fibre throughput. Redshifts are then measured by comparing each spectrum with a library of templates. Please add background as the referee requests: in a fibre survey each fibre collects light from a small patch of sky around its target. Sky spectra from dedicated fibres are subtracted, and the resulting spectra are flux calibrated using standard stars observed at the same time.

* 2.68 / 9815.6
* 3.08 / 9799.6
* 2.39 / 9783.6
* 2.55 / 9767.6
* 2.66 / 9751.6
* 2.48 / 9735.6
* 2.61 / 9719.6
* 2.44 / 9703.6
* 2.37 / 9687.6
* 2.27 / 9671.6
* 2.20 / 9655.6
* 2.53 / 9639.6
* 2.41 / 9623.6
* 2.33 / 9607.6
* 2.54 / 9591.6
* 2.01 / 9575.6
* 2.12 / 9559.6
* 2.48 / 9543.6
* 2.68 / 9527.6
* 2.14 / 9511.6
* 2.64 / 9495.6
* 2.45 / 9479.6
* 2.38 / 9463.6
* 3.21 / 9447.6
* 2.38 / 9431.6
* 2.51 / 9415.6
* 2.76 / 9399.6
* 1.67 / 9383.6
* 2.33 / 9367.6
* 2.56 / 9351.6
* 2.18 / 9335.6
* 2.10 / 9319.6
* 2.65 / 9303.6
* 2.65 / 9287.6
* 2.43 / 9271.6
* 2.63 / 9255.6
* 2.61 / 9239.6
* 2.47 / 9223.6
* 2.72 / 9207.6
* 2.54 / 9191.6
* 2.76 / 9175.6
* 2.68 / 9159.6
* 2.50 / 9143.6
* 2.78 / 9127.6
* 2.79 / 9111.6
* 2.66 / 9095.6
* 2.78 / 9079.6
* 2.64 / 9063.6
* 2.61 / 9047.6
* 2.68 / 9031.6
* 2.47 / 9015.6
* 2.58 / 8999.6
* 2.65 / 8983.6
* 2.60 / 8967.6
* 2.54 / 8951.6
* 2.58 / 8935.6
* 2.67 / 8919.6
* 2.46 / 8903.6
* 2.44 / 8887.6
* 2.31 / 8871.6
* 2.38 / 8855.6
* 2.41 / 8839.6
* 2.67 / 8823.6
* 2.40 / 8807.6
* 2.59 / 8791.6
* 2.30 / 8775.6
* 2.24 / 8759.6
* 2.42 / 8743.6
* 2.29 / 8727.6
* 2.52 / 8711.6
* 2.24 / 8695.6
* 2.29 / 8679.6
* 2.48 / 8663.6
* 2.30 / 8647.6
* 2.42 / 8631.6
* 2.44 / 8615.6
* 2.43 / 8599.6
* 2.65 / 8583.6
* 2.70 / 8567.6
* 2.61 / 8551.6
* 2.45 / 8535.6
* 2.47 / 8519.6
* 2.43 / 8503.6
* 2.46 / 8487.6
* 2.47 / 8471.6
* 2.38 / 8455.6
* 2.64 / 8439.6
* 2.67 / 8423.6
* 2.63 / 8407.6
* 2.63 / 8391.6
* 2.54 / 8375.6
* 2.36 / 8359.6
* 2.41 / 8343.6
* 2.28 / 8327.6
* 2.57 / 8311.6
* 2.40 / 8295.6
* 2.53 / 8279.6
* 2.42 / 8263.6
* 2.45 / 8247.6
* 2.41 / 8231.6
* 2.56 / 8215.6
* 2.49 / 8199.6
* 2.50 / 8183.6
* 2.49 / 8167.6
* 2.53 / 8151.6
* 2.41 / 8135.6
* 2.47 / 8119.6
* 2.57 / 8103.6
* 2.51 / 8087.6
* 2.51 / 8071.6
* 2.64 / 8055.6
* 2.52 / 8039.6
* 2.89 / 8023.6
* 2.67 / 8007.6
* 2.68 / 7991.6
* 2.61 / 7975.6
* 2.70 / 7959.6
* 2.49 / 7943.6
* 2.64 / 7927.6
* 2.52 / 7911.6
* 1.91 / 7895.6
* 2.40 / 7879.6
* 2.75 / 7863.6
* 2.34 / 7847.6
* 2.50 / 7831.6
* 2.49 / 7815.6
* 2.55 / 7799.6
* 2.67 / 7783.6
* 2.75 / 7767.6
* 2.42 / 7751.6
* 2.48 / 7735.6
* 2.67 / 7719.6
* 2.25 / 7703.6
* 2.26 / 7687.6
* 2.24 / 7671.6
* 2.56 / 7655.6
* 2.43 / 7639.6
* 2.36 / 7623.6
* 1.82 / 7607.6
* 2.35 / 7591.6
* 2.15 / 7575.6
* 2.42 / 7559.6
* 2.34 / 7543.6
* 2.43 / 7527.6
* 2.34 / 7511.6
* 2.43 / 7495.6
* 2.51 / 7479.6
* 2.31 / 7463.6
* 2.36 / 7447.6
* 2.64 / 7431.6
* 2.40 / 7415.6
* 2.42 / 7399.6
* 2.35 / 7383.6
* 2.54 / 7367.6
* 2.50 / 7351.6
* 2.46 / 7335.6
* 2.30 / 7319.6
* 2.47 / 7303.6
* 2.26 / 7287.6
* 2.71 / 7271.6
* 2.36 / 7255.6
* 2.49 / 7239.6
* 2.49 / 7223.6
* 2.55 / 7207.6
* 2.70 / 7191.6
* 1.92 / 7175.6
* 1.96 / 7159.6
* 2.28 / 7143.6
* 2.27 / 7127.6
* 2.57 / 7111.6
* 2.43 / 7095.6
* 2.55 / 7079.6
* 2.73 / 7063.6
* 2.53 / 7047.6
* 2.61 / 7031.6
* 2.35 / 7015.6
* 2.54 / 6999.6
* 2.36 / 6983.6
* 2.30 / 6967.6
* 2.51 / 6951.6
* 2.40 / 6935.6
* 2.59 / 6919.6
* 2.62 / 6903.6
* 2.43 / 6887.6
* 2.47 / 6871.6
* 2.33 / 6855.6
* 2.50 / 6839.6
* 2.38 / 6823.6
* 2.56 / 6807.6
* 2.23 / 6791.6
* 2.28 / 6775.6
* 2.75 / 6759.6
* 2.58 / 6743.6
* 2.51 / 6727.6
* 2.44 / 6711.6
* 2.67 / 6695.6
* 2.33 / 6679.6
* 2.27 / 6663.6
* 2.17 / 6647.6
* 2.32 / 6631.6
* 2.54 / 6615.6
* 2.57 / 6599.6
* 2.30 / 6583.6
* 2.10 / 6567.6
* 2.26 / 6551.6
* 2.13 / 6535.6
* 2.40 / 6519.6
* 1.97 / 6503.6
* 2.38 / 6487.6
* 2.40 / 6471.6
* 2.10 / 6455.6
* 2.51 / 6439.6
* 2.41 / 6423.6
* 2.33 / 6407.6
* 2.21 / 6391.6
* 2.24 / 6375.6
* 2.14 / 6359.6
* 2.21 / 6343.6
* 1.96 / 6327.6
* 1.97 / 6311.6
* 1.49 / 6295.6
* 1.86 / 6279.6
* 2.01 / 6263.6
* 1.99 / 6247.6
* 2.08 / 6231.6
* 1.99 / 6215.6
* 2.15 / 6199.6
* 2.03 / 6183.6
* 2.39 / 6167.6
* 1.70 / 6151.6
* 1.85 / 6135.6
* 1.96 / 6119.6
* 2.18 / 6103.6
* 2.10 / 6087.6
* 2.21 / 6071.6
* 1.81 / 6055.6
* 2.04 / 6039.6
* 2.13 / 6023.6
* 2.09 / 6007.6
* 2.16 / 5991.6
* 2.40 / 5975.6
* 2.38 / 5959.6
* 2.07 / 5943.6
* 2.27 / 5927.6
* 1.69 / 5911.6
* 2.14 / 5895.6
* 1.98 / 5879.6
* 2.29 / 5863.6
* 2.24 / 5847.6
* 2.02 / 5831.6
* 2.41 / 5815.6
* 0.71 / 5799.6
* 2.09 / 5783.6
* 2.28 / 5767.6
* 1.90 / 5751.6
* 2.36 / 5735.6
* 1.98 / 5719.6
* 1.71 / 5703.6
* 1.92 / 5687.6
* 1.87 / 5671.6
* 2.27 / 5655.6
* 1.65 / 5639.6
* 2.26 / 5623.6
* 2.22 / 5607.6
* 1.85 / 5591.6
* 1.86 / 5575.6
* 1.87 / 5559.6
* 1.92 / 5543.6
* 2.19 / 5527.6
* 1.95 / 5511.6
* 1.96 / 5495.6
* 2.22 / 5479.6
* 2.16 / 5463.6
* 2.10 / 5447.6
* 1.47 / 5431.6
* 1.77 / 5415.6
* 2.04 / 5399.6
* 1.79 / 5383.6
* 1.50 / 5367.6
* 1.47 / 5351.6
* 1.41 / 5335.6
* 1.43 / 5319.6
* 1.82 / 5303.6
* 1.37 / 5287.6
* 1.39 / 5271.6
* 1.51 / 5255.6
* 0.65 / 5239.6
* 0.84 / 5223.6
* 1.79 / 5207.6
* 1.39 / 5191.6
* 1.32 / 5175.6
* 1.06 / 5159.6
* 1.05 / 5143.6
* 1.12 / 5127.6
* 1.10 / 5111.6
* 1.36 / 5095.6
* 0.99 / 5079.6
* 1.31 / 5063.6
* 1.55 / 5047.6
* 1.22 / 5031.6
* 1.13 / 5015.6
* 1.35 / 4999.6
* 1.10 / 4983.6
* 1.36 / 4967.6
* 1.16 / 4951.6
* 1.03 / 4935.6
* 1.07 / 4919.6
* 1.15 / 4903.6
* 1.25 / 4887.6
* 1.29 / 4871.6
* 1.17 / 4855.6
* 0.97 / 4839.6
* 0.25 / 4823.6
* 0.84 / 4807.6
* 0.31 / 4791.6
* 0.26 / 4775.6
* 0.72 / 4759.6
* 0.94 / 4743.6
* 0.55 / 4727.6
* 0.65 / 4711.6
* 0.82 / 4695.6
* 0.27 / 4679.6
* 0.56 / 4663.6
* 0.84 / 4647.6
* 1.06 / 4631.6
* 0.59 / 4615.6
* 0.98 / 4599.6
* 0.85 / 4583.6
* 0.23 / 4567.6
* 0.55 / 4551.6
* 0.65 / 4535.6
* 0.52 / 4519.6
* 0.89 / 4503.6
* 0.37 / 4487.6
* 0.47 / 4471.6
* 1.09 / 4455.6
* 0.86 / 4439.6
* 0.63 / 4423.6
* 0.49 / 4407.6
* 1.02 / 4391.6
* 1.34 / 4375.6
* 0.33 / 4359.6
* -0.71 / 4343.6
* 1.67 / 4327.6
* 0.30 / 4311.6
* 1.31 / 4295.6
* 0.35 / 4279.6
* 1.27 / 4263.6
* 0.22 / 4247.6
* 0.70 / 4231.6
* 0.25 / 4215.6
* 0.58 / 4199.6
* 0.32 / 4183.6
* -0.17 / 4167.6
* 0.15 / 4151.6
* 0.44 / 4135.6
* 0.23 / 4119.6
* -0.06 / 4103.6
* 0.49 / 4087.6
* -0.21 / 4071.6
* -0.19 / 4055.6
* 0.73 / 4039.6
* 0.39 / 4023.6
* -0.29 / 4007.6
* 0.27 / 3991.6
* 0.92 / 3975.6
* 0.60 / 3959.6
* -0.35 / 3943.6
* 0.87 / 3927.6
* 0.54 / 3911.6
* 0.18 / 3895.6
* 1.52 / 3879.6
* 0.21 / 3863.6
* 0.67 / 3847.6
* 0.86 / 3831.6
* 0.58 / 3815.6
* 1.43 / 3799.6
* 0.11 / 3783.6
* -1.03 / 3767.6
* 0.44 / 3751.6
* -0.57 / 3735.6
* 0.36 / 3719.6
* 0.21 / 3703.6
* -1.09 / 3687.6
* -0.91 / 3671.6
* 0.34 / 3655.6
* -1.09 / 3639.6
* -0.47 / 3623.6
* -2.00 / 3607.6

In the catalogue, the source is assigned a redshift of 0.216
